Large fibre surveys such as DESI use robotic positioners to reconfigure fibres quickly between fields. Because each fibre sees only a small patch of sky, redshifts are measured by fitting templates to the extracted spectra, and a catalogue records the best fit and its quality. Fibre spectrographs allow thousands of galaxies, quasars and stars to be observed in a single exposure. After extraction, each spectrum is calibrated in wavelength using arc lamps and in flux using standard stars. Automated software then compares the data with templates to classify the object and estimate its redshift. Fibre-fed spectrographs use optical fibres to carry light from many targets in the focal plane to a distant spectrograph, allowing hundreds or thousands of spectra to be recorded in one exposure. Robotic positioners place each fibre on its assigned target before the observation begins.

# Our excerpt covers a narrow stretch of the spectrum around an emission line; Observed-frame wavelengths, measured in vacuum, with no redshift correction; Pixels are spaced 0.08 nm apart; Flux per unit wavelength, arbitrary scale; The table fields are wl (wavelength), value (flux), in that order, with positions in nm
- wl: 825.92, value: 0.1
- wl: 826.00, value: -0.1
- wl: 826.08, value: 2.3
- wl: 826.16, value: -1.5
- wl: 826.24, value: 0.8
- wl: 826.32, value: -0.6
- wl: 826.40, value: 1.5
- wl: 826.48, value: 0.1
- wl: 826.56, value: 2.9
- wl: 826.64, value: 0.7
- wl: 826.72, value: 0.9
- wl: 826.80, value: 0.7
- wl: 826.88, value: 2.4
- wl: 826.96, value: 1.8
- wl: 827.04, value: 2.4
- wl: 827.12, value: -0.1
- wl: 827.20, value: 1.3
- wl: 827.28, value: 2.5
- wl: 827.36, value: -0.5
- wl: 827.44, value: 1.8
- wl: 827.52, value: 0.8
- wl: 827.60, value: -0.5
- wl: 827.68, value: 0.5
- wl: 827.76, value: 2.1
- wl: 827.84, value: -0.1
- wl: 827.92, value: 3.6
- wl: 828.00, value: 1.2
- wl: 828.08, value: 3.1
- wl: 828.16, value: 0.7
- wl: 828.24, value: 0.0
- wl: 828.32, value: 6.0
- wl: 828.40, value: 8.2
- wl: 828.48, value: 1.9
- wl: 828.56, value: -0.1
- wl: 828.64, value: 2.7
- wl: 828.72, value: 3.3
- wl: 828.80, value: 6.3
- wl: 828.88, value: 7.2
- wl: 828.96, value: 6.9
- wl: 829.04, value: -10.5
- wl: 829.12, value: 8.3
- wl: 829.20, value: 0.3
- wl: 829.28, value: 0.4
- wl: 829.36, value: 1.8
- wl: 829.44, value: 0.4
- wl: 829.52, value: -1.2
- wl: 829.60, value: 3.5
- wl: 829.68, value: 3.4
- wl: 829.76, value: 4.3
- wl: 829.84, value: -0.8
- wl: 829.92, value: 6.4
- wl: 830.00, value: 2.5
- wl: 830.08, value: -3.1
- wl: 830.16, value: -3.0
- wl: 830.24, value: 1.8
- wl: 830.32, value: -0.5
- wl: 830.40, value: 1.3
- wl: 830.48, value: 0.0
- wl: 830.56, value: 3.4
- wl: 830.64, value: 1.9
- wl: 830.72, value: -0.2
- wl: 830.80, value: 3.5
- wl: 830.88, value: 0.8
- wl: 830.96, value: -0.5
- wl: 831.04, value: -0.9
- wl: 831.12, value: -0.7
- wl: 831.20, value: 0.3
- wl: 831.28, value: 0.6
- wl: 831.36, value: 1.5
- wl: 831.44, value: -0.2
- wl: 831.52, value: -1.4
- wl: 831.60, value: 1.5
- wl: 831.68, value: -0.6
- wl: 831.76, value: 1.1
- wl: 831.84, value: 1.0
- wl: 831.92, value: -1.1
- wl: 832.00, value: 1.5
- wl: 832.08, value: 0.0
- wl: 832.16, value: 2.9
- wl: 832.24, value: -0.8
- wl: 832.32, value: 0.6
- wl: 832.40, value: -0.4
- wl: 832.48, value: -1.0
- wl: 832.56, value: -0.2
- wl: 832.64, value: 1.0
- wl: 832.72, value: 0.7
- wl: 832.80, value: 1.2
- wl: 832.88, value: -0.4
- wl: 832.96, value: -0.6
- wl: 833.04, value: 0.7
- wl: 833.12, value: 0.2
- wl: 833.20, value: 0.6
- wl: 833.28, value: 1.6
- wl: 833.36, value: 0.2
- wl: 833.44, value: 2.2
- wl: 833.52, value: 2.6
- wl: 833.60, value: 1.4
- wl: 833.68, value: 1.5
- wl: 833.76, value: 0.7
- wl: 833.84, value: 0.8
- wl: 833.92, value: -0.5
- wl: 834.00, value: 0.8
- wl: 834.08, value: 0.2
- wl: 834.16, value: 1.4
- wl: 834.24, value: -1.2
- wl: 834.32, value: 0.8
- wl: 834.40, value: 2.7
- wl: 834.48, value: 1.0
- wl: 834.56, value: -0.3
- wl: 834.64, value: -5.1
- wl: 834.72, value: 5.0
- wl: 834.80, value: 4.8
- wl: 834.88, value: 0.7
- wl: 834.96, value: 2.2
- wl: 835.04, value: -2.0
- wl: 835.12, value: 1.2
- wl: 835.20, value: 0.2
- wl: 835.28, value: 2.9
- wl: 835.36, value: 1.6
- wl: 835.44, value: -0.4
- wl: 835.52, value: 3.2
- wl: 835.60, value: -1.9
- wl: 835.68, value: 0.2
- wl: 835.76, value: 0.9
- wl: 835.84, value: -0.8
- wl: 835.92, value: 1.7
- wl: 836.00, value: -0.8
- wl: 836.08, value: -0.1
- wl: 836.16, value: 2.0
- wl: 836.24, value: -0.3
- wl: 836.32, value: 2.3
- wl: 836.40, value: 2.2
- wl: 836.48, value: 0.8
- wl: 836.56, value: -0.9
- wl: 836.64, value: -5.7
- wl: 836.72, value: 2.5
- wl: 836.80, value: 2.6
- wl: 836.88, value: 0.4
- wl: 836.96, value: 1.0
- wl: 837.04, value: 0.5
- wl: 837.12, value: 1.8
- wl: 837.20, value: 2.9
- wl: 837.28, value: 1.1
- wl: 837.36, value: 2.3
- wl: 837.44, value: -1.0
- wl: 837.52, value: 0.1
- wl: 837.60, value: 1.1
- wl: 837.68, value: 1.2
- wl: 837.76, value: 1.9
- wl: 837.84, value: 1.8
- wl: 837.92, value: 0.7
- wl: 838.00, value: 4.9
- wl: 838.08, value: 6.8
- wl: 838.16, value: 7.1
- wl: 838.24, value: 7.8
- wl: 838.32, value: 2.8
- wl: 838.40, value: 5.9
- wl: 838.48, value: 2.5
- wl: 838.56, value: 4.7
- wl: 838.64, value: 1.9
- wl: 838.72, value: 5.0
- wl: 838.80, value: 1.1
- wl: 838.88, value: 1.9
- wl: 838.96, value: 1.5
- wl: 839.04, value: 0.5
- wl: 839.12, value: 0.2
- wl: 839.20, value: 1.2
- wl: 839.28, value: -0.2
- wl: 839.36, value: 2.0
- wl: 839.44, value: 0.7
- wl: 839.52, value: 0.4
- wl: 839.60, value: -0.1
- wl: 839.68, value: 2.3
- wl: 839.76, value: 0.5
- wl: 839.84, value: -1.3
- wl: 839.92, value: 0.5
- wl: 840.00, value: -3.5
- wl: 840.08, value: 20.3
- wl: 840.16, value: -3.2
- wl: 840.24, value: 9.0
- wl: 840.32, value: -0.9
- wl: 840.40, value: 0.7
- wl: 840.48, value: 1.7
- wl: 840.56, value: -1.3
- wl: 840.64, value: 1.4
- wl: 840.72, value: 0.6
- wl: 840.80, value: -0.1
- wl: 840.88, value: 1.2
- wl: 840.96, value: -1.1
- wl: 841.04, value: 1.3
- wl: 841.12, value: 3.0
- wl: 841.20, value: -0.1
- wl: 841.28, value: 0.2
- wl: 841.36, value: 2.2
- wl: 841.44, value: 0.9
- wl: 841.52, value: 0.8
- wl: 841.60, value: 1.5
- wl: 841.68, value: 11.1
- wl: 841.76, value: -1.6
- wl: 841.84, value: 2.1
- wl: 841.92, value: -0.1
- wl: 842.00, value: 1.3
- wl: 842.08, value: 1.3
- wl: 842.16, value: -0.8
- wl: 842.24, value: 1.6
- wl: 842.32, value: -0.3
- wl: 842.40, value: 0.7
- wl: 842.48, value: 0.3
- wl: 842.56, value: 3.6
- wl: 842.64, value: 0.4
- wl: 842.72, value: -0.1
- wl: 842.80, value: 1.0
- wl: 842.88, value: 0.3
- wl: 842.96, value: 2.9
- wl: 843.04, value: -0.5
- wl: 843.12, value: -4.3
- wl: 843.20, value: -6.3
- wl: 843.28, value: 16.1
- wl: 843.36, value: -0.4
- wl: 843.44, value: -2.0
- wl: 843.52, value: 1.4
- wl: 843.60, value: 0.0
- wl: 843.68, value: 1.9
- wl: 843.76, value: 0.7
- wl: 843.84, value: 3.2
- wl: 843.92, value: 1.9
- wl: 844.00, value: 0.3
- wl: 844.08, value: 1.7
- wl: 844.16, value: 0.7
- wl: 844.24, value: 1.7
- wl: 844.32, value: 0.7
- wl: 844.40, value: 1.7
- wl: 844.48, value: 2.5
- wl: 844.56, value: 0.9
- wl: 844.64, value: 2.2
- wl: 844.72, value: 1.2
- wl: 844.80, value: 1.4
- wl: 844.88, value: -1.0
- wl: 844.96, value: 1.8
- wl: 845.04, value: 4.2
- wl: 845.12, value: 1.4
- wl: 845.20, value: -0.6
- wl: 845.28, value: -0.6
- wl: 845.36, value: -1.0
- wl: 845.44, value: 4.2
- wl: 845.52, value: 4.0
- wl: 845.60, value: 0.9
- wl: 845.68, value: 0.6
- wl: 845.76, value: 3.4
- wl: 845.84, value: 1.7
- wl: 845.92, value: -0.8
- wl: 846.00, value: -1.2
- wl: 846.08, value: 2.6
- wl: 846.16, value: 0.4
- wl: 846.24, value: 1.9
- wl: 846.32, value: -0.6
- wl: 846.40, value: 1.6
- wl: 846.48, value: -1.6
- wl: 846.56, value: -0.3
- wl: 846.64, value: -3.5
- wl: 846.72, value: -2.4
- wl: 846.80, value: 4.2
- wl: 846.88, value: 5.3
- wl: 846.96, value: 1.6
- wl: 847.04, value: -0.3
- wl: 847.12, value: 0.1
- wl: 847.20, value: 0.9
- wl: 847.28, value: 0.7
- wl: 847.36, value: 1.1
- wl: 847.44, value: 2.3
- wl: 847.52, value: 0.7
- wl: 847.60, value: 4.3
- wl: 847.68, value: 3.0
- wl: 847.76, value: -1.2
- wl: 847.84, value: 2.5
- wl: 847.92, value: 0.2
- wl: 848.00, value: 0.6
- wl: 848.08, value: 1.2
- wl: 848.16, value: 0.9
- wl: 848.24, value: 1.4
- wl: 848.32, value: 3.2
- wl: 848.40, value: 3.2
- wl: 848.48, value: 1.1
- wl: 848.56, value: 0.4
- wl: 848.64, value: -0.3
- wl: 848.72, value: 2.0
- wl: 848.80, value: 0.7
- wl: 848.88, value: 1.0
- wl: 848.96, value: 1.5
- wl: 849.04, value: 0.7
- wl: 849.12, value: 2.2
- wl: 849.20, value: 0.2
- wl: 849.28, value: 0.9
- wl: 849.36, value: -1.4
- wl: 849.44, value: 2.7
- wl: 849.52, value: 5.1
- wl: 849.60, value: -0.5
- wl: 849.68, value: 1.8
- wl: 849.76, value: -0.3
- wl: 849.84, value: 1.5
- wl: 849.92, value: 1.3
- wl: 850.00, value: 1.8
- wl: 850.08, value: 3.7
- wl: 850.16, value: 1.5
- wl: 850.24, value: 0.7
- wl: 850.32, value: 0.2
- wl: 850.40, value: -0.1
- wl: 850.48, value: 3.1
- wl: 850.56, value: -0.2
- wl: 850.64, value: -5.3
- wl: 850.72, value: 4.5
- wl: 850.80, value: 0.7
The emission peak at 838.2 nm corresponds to H-gamma 4340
